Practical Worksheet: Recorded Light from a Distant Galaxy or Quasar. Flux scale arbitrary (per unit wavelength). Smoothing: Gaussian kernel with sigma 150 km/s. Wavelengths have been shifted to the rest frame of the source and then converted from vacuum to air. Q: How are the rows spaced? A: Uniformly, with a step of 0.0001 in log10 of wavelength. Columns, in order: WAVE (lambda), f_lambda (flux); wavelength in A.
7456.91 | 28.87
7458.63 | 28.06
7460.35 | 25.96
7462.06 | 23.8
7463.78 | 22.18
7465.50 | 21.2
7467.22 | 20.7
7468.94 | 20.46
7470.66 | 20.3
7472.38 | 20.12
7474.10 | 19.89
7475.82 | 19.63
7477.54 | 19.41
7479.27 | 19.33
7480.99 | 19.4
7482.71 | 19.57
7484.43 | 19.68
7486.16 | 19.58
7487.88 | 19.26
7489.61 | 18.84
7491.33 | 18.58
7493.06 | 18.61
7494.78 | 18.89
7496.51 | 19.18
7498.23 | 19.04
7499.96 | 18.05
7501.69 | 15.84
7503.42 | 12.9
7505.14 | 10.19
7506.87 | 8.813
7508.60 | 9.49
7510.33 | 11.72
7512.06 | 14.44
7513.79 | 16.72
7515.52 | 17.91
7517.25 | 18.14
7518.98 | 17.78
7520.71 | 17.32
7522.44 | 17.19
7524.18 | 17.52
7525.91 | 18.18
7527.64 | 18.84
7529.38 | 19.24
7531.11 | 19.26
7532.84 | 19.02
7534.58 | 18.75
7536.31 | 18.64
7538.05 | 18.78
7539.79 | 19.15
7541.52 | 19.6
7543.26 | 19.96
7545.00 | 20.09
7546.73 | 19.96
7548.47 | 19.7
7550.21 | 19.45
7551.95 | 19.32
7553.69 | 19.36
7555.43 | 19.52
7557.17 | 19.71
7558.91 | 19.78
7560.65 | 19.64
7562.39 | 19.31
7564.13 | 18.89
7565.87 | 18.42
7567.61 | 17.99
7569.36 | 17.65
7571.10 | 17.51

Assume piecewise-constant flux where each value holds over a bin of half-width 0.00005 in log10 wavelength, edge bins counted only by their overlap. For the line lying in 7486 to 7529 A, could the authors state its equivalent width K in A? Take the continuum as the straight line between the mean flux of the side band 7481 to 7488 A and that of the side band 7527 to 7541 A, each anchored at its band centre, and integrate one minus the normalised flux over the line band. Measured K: 6.2 A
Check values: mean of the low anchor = 19.5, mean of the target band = 16.5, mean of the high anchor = 19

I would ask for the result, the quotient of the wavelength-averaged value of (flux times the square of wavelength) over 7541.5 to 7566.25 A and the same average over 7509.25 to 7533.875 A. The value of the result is 1.1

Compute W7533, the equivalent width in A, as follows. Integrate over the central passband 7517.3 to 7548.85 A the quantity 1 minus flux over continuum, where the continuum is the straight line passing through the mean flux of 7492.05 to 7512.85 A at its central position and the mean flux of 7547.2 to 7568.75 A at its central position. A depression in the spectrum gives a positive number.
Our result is -2.8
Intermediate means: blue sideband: 14.8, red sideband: 19.2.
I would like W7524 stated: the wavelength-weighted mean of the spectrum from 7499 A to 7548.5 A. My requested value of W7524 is 17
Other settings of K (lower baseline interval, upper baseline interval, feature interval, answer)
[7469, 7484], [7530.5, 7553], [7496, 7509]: 3.6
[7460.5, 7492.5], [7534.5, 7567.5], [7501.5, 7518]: 5.3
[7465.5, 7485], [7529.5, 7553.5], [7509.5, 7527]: 2.5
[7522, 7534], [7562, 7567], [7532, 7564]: -1.3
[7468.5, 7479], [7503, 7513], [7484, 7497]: -2.9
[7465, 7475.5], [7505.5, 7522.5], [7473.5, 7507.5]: 0.1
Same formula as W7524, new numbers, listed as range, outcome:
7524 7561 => 19.3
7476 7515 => 16.8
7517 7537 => 18.3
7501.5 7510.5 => 11.2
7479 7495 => 19.2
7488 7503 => 18.3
